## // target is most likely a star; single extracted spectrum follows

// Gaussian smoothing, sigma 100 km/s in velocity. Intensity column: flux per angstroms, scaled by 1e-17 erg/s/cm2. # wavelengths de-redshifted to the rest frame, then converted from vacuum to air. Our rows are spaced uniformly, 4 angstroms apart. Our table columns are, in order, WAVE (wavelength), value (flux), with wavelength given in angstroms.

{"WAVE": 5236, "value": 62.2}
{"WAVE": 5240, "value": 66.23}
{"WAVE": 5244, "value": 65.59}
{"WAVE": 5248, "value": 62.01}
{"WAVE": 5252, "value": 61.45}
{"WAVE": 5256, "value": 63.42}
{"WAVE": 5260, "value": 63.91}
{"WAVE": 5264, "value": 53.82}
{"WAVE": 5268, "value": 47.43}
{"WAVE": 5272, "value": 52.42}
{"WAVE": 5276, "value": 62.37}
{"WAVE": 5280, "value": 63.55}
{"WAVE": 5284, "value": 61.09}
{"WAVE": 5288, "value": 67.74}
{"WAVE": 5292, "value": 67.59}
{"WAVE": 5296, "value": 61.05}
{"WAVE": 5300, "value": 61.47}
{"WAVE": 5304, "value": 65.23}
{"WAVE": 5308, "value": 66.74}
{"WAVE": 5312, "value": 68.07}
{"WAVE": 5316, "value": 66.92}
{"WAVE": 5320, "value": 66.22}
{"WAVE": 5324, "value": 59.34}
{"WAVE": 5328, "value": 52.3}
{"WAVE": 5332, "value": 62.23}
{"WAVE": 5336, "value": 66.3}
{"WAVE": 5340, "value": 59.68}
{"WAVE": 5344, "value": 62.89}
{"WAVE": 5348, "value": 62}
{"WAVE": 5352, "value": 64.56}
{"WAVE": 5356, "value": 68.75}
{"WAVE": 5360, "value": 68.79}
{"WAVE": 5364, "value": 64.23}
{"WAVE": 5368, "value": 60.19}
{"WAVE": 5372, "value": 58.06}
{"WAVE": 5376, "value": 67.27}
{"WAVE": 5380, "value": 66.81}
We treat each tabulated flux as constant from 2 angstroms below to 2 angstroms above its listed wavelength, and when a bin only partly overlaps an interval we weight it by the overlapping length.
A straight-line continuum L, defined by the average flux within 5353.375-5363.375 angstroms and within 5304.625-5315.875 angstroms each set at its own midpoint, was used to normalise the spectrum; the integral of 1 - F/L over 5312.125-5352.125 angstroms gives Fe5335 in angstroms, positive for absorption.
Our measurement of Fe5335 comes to 2.98 angstroms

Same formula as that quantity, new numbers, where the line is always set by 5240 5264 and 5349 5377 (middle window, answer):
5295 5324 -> -0.6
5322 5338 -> 1.0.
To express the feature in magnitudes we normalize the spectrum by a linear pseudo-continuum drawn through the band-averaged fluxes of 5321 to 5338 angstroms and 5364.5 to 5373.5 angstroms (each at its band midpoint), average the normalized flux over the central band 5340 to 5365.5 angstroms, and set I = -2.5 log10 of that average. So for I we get -0.08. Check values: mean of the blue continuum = 60.4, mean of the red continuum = 60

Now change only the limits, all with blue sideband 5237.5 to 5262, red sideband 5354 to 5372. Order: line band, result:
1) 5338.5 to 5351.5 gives 0.044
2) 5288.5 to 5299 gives -0.007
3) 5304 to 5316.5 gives -0.045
